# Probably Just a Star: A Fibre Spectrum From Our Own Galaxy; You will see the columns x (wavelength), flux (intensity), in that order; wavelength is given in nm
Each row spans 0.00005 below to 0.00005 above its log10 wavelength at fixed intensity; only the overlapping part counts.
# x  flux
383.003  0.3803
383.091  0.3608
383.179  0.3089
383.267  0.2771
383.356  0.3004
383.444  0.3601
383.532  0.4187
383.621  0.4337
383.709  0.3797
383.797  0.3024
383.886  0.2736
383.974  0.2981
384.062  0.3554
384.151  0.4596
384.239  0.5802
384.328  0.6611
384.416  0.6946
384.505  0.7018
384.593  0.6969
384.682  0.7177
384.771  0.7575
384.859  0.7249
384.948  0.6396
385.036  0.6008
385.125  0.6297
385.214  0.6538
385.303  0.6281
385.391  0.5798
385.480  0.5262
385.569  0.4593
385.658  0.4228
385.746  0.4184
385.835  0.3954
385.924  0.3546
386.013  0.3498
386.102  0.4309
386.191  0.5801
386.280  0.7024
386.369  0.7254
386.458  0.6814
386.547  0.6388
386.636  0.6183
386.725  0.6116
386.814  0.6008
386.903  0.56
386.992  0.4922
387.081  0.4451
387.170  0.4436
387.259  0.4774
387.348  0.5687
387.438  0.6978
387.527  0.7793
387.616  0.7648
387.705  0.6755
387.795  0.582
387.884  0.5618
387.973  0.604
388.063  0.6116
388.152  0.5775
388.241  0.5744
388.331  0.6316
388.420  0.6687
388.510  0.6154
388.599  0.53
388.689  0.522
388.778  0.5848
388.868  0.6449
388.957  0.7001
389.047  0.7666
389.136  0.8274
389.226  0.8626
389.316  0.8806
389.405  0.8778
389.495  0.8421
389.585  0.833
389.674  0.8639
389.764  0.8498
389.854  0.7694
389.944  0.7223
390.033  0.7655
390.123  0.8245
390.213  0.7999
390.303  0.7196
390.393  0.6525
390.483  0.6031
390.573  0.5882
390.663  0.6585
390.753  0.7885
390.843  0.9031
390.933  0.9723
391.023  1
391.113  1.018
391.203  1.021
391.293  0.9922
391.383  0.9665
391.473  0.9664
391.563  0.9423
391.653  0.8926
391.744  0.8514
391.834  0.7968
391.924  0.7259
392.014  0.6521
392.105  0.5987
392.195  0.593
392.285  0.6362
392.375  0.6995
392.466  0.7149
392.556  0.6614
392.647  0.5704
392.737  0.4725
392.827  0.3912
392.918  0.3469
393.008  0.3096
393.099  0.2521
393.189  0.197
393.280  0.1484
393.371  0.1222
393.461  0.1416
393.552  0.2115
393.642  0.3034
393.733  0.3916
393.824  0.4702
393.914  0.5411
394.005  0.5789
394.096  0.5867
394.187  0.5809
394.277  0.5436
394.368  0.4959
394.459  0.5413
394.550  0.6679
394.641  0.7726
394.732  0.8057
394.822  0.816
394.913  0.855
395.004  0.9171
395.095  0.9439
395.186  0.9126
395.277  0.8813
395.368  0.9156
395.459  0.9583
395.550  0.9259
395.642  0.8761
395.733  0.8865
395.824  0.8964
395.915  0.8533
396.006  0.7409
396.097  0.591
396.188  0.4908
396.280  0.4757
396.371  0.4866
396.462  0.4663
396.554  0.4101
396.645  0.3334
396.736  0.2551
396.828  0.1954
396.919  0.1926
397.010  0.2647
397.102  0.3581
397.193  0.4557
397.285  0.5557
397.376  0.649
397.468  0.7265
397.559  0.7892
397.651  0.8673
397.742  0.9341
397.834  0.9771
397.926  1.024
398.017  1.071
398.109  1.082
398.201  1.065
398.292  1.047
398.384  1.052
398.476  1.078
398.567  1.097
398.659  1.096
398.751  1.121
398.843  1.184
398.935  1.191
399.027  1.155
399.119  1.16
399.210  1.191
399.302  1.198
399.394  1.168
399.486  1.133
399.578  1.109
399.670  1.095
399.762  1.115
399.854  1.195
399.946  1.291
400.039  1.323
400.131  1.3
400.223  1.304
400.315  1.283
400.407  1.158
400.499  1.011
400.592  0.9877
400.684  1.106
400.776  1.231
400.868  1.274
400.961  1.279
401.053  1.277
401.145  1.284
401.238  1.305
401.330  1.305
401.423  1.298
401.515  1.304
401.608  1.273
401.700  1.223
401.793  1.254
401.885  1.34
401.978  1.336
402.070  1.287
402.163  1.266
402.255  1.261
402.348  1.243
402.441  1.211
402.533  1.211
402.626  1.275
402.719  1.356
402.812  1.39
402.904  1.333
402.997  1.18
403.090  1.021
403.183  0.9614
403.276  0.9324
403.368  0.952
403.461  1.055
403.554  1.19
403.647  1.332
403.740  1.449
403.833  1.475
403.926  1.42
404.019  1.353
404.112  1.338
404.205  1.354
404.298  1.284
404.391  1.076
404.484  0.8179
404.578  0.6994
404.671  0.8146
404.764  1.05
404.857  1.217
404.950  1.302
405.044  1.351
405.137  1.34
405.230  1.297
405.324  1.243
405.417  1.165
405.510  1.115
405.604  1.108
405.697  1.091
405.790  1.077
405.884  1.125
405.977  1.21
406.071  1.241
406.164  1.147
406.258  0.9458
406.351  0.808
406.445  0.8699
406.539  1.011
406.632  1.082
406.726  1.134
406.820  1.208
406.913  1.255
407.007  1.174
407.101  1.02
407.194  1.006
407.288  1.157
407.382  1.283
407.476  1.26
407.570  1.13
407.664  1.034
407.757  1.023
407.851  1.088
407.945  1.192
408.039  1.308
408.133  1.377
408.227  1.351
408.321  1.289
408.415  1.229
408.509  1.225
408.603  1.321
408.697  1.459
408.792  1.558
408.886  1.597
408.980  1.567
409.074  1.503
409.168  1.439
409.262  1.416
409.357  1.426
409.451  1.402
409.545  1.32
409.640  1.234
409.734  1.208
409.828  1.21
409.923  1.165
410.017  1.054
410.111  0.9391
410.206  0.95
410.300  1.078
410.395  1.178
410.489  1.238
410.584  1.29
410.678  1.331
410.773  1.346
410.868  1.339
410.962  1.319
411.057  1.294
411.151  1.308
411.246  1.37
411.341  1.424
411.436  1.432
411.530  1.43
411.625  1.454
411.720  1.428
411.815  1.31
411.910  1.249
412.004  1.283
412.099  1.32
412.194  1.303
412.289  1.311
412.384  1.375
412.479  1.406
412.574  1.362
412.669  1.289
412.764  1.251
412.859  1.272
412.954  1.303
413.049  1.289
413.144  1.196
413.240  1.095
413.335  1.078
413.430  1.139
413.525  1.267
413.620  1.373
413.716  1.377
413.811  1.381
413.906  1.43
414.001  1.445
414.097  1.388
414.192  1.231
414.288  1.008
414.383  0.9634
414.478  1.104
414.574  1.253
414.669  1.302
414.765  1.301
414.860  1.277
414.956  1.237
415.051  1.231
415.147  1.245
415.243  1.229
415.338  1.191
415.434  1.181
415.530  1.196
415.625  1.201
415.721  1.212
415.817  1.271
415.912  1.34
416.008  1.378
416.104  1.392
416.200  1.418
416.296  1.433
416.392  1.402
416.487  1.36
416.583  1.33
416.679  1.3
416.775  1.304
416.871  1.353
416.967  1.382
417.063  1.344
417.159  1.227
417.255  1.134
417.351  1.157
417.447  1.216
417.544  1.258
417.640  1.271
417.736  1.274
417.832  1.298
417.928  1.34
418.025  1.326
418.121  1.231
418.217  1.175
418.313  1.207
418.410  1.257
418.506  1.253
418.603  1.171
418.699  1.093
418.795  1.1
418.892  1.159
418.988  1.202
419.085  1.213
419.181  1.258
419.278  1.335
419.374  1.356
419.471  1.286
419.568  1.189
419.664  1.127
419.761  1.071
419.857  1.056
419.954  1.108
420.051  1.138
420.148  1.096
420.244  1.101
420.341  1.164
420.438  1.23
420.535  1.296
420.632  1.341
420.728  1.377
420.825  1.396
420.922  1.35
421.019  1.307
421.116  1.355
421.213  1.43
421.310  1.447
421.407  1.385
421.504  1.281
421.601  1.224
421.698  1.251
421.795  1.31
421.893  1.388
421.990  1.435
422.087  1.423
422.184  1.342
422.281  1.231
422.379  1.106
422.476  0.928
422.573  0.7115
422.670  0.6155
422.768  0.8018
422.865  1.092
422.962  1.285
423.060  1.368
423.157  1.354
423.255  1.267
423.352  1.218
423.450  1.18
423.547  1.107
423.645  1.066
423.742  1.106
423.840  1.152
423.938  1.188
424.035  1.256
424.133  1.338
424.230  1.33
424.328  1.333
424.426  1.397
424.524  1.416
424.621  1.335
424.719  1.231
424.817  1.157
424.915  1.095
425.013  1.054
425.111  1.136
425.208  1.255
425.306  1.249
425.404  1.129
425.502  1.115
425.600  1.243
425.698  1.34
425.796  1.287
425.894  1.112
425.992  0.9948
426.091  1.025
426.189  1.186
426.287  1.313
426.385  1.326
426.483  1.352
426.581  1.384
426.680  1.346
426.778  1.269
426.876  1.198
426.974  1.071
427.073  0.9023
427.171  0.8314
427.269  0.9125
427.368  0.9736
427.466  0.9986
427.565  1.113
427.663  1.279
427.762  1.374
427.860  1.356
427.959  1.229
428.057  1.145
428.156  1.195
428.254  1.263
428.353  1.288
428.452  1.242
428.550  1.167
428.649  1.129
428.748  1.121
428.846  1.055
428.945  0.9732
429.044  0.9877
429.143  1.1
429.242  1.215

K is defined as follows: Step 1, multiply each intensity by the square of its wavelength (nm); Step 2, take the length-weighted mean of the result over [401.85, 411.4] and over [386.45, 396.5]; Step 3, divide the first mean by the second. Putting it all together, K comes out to 2.0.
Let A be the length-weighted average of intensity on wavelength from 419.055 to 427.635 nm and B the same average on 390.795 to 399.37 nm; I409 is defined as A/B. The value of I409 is 1.67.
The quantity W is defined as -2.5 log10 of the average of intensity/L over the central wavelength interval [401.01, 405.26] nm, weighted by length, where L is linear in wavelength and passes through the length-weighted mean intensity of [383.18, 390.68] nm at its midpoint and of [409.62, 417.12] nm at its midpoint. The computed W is -0.20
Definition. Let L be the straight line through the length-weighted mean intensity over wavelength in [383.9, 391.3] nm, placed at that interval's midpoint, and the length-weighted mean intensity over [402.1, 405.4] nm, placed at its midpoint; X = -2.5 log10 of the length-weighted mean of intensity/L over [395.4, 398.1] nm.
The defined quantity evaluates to 0.42 mag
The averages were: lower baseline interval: 0.655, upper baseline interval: 1.2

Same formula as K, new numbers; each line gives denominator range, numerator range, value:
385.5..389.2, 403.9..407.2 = 2.12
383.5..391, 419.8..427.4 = 2.30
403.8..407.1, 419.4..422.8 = 1.14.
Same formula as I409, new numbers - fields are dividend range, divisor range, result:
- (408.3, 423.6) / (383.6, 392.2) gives 1.91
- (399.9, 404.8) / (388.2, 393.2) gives 1.69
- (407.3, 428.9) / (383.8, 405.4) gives 1.50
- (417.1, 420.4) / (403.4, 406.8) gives 1.04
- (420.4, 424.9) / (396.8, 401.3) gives 1.21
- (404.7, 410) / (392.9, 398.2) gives 2.00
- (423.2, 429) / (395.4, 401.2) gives 1.28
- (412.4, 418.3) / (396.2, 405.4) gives 1.19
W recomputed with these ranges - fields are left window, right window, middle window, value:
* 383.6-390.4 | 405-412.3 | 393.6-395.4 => 0.23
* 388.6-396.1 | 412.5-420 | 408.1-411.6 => -0.19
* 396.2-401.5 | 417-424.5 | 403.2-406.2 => -0.14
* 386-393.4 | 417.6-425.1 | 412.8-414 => -0.18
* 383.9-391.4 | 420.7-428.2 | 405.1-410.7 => -0.25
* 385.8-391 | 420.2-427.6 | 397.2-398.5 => -0.12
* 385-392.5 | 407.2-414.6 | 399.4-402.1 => -0.22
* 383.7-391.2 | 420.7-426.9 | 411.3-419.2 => -0.17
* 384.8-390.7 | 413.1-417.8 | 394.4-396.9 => 0.17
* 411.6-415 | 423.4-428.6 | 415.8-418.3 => -0.04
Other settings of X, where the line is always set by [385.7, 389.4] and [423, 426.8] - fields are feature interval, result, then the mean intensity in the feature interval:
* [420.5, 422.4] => -0.14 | 1.34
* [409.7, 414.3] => -0.25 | 1.28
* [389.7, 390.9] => -0.14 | 0.746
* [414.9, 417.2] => -0.20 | 1.3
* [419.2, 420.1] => -0.04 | 1.19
